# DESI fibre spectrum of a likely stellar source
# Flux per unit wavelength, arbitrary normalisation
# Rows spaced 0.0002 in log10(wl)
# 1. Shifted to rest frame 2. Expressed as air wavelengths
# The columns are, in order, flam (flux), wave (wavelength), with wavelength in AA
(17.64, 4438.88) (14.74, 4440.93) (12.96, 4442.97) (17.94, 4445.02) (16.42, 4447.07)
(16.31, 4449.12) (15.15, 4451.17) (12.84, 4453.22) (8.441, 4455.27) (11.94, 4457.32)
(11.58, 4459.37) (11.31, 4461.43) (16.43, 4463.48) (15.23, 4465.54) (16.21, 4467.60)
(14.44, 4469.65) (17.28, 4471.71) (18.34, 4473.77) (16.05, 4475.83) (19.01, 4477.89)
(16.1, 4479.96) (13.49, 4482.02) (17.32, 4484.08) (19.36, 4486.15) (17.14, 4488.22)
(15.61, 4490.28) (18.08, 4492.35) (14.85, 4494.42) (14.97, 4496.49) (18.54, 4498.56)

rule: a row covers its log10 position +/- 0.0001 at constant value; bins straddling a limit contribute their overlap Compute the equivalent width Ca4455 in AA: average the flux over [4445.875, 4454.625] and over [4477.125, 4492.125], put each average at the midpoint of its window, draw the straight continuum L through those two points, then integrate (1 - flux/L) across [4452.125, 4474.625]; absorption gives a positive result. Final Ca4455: 2.5 AA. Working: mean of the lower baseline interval 14.9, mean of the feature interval 14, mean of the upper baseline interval 16.9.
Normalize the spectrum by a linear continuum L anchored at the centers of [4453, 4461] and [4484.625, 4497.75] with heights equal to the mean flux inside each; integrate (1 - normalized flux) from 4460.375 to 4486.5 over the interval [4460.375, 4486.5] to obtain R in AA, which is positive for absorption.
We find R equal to -4.5 AA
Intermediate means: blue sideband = 11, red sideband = 16.7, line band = 16.1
